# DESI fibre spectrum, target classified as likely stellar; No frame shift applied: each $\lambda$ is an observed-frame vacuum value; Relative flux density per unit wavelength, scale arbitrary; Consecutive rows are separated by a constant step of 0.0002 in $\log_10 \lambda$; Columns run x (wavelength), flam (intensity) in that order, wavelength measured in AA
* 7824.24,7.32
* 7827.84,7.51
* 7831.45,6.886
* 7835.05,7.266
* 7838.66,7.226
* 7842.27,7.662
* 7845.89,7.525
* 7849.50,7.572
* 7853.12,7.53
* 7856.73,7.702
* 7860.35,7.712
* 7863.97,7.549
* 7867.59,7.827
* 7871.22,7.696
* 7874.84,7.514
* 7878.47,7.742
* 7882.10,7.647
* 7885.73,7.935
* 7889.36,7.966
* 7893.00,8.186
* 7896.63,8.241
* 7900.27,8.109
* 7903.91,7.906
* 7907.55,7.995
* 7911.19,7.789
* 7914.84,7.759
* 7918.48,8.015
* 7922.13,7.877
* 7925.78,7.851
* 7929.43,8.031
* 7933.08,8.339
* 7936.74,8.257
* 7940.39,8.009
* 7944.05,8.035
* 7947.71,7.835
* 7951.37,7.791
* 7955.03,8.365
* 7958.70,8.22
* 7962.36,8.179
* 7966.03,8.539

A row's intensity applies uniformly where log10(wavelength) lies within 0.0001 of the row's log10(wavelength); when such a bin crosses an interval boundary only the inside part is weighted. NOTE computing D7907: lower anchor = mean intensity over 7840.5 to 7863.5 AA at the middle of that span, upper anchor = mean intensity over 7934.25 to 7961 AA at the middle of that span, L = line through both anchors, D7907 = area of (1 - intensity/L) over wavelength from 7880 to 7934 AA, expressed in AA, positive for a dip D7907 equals -0.60 AA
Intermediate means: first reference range 7.61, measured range 7.97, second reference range 8.08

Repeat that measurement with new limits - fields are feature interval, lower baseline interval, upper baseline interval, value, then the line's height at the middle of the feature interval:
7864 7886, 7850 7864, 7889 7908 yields 0.4 AA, 7.82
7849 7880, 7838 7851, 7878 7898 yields 0.3 AA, 7.72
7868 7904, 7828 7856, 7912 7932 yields -1.0 AA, 7.68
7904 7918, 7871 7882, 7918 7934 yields 0.0 AA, 7.9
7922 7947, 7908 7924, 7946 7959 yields -0.3 AA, 7.95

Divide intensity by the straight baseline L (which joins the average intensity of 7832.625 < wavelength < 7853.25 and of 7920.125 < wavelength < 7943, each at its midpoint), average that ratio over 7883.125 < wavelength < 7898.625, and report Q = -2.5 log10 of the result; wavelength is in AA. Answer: -0.04 mag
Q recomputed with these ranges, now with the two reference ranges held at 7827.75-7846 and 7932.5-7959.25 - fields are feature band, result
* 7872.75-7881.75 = 0.00 mag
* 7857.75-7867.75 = -0.03 mag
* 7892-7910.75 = -0.04 mag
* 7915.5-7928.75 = 0.00 mag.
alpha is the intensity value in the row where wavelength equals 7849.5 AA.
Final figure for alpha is 7.572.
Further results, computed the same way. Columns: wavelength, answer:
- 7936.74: 8.257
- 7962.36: 8.179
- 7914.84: 7.759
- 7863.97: 7.549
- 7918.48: 8.015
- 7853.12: 7.53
